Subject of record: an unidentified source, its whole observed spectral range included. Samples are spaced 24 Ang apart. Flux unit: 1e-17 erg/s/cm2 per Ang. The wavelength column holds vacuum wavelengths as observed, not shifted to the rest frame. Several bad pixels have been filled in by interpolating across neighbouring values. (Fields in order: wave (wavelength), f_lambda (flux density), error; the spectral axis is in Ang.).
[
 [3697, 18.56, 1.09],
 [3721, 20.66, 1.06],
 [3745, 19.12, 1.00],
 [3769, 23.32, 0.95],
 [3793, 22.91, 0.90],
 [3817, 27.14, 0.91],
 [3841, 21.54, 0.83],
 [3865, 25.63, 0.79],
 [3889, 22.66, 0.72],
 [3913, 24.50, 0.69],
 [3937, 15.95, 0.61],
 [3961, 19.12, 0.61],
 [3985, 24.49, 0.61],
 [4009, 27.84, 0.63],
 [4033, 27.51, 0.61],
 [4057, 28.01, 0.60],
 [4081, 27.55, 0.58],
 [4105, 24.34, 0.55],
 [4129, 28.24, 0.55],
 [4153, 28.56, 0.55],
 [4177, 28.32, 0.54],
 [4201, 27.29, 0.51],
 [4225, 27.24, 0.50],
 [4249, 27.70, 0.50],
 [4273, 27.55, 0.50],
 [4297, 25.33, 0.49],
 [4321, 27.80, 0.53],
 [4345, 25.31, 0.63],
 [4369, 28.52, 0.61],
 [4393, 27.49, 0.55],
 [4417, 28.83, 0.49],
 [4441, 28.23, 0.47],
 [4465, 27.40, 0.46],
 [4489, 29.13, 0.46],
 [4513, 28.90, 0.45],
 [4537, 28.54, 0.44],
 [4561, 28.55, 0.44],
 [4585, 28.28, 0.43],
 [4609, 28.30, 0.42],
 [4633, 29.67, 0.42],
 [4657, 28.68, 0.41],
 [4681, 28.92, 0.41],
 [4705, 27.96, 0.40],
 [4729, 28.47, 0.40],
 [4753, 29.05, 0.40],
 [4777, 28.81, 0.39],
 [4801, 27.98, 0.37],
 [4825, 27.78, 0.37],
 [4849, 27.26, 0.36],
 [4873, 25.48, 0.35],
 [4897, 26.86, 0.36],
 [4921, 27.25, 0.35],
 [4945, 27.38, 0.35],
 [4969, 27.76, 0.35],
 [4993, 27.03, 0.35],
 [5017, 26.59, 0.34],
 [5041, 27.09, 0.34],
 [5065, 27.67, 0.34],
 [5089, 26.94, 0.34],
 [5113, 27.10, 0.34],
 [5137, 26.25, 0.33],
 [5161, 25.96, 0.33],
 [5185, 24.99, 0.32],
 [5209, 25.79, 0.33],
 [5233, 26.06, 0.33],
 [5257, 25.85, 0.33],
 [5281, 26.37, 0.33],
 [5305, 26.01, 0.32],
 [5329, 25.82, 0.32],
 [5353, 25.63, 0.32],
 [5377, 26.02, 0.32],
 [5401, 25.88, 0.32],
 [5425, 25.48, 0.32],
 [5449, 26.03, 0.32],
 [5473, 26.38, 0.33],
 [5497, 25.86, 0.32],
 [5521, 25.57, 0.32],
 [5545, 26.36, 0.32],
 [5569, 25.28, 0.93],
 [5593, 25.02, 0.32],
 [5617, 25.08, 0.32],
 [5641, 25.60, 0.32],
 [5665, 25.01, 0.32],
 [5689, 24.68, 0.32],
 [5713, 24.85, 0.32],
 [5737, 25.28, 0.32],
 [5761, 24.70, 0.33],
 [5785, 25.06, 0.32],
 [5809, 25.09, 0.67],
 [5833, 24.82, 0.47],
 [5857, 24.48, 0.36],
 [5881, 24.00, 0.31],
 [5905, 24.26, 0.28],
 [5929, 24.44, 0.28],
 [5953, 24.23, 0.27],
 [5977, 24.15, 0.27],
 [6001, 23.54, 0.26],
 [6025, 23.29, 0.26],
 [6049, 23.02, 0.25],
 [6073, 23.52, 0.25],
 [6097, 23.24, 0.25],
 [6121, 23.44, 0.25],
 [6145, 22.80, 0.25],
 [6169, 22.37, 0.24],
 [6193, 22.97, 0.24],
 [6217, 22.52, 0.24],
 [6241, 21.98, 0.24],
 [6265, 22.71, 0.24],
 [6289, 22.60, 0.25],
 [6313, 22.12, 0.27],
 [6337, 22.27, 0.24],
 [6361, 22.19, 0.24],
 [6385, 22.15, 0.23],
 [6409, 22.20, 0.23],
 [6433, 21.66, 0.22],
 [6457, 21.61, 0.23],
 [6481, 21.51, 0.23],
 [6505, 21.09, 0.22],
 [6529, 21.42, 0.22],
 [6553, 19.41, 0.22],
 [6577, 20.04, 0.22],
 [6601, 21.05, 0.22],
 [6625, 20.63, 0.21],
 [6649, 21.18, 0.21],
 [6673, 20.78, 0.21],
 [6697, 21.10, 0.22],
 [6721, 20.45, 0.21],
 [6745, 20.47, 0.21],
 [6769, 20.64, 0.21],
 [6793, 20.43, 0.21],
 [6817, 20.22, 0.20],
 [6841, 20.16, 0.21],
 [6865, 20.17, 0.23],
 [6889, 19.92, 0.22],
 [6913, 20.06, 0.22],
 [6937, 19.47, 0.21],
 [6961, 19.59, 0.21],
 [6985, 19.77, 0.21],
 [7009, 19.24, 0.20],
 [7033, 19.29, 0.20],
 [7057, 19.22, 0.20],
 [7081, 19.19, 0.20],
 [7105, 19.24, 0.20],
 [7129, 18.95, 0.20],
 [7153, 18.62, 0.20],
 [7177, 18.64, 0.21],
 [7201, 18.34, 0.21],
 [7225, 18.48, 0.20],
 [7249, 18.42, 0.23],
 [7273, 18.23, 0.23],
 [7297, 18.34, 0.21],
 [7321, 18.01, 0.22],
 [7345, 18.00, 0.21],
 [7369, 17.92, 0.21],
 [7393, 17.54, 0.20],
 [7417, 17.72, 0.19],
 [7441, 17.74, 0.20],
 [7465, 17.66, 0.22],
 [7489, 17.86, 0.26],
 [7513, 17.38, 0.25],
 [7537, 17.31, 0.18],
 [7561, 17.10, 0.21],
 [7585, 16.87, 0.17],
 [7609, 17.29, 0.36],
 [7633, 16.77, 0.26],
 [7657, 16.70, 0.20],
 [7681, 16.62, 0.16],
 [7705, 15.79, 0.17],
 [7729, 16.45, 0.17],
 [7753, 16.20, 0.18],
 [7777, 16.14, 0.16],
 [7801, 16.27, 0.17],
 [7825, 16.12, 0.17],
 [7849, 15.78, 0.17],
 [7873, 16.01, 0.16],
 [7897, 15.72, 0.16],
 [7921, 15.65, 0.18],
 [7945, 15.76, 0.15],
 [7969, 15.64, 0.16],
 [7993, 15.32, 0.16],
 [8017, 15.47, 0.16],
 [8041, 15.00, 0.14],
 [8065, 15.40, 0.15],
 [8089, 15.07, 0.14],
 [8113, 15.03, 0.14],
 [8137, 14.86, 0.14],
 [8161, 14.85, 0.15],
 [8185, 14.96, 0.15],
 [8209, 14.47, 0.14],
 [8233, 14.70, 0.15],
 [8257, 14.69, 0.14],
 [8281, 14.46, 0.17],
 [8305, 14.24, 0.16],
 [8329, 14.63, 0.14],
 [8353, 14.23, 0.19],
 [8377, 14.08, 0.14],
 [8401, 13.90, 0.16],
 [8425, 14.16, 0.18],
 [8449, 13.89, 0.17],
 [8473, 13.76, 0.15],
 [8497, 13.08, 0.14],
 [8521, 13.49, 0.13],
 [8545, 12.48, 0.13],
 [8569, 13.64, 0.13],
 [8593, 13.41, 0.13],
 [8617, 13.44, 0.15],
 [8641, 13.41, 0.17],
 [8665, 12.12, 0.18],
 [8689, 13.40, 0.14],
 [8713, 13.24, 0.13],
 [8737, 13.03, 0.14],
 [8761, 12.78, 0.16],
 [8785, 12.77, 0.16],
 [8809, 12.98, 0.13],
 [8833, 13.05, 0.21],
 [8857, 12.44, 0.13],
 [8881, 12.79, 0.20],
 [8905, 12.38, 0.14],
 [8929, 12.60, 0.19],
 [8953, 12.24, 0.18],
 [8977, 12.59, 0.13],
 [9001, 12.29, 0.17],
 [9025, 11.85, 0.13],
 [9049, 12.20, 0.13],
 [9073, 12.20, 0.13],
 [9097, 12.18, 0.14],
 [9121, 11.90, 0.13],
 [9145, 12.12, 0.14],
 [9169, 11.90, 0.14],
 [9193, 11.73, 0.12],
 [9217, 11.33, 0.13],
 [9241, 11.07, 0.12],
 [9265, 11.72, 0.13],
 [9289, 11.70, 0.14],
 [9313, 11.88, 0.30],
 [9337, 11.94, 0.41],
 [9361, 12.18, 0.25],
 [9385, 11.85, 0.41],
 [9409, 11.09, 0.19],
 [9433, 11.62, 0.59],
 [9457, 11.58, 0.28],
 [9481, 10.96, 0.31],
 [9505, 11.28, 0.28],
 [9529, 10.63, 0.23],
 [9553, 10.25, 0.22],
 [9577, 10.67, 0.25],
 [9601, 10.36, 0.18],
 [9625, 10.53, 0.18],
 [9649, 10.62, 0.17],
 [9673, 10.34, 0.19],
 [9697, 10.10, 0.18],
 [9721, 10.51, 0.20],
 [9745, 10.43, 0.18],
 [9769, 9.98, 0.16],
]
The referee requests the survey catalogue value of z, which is 0.000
